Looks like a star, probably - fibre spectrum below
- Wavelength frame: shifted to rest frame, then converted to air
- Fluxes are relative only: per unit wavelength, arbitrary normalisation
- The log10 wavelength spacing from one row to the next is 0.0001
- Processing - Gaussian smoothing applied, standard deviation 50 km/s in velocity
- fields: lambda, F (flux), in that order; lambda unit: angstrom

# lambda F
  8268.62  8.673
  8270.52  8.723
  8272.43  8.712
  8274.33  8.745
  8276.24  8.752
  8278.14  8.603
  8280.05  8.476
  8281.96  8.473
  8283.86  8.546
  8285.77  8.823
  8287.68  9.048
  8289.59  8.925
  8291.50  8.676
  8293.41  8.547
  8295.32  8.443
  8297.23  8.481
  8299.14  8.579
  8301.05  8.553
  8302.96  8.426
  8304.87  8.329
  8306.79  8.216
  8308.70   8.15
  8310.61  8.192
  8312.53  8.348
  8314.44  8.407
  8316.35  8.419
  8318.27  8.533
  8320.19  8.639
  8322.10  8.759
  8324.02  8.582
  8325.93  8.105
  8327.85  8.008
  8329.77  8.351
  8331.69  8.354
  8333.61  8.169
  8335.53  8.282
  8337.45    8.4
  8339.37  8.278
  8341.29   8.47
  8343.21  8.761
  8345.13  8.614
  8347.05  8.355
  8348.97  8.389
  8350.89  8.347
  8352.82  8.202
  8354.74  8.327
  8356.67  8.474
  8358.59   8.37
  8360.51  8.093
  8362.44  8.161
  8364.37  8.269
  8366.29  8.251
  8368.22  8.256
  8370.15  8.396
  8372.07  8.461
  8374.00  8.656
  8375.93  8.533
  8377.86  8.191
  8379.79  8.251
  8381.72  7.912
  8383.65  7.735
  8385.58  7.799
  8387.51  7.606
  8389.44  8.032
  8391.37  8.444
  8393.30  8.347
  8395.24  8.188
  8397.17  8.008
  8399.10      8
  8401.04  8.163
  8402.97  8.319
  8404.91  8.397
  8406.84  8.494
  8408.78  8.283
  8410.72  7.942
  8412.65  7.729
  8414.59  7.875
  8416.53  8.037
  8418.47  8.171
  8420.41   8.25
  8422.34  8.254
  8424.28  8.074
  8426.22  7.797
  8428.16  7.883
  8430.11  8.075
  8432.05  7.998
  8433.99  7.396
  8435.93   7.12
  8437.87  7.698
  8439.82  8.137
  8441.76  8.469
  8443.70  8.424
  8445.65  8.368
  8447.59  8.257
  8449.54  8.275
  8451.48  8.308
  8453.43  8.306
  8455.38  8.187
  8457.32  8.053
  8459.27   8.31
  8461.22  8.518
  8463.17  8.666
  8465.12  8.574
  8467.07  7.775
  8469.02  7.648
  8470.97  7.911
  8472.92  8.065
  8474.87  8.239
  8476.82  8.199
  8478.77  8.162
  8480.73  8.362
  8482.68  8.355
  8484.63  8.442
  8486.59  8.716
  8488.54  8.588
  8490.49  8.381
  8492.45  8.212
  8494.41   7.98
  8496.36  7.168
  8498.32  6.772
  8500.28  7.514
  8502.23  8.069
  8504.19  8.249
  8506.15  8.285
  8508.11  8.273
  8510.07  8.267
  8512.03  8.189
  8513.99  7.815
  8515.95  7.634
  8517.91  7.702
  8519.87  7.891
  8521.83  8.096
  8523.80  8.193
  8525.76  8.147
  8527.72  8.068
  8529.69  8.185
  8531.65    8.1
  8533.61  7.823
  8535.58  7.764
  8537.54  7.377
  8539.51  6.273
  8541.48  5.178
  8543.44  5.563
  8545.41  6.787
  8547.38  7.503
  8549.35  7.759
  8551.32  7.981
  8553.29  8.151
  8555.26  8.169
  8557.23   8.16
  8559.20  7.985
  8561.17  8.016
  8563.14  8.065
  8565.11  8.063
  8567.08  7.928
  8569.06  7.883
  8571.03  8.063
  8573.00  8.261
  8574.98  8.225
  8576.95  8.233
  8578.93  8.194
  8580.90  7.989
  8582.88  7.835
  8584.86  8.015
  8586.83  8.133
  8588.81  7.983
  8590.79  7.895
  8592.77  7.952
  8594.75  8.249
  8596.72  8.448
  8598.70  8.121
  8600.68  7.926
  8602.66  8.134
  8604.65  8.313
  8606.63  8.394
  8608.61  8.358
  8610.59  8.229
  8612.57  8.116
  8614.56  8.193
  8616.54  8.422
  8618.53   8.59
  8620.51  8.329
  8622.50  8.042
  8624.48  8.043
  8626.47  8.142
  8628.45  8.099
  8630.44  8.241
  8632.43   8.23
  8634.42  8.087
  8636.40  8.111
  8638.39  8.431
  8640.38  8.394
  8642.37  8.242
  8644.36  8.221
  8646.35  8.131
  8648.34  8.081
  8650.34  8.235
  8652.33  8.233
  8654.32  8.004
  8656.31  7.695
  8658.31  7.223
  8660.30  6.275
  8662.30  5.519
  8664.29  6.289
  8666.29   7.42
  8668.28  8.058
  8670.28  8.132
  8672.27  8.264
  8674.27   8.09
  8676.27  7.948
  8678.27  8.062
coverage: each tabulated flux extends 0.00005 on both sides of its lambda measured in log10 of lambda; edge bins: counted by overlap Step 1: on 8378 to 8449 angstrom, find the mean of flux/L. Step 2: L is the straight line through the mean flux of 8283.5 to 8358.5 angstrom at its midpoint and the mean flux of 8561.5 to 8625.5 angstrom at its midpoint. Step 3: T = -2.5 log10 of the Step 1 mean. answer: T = 0.04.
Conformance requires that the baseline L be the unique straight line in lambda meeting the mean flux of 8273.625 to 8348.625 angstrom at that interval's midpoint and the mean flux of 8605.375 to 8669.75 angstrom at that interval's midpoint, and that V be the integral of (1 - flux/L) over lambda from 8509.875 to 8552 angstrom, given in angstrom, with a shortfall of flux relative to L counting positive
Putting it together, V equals 3.0 angstrom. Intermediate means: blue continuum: 8.48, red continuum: 7.94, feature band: 7.54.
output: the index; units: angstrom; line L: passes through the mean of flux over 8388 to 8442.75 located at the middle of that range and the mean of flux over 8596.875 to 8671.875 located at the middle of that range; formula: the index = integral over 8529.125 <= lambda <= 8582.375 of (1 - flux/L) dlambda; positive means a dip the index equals 2.1 angstrom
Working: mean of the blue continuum 8.05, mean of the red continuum 7.97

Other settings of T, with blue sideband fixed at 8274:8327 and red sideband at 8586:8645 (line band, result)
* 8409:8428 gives 0.051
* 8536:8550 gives 0.237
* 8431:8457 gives 0.040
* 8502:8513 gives 0.011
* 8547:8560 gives 0.039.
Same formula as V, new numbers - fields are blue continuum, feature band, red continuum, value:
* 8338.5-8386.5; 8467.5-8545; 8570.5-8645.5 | 3.8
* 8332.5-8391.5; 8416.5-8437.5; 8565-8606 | 0.8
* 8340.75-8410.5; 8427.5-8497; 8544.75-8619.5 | 0.3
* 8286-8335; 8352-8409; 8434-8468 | 0.7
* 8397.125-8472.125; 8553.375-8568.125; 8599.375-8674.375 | -0.1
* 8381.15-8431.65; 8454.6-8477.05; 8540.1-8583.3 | -0.7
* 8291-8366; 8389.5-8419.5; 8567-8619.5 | 0.6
